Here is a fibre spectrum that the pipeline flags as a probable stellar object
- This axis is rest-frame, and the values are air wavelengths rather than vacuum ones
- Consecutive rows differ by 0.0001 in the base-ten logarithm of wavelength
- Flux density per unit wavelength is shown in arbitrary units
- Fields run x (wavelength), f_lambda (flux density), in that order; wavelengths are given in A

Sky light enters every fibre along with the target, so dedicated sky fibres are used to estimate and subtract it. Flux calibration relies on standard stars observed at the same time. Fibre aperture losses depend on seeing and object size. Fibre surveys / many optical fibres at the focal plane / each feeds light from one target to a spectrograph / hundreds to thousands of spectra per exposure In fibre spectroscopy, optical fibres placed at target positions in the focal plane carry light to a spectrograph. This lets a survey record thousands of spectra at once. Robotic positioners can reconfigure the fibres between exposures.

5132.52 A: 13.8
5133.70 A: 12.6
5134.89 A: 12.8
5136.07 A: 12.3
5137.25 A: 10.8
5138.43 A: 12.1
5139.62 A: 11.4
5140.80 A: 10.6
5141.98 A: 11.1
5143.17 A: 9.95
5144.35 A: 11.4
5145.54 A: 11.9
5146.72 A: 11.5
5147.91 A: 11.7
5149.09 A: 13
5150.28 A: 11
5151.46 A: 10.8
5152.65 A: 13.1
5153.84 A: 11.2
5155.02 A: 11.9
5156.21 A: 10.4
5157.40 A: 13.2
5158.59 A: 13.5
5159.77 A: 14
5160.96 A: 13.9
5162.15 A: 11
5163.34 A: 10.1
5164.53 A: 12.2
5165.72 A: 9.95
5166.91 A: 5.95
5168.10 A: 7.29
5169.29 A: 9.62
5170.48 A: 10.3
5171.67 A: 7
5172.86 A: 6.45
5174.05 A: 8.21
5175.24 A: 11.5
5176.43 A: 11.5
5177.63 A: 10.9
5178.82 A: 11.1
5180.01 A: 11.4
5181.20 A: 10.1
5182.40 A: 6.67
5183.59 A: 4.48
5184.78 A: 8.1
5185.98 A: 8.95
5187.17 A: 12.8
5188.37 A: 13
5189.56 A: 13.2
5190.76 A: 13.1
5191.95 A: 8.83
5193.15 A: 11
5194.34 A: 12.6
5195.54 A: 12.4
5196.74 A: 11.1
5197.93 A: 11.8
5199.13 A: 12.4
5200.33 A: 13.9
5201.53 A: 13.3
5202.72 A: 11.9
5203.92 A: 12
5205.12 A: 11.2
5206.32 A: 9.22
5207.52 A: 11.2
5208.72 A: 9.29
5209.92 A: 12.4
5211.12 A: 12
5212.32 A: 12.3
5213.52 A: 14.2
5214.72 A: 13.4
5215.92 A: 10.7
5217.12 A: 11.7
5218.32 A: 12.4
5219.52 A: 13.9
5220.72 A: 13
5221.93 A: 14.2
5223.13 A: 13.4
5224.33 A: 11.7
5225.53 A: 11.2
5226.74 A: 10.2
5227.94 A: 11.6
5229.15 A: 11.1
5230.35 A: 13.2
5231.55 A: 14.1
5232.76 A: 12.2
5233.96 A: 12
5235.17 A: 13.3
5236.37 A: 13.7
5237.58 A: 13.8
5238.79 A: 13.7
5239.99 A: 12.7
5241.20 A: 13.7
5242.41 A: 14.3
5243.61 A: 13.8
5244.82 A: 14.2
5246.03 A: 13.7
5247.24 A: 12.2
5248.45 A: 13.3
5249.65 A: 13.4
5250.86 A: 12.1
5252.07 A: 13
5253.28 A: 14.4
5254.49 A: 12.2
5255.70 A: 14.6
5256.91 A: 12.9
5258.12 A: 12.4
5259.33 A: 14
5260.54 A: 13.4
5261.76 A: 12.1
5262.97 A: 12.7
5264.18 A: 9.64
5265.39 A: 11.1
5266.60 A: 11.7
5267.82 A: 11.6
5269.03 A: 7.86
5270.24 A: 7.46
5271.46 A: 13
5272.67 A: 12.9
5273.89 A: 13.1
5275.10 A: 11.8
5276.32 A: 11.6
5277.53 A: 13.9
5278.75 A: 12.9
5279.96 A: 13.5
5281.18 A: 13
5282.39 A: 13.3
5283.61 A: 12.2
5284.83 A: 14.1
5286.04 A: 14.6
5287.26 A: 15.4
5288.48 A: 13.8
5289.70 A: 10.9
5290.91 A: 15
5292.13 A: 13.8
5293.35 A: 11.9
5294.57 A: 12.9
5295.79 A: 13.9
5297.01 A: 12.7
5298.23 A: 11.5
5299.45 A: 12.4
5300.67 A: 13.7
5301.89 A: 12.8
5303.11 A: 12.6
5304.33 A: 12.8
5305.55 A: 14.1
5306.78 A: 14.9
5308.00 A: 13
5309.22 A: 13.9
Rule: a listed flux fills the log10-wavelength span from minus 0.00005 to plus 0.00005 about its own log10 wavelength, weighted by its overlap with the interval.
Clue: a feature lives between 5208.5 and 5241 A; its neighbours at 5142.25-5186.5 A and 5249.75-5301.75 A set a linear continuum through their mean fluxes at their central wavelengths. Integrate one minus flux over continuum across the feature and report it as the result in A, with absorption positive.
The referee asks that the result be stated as -2.57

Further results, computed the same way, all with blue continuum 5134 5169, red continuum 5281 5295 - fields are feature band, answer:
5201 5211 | 0.7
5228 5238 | -0.2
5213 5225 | -0.4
